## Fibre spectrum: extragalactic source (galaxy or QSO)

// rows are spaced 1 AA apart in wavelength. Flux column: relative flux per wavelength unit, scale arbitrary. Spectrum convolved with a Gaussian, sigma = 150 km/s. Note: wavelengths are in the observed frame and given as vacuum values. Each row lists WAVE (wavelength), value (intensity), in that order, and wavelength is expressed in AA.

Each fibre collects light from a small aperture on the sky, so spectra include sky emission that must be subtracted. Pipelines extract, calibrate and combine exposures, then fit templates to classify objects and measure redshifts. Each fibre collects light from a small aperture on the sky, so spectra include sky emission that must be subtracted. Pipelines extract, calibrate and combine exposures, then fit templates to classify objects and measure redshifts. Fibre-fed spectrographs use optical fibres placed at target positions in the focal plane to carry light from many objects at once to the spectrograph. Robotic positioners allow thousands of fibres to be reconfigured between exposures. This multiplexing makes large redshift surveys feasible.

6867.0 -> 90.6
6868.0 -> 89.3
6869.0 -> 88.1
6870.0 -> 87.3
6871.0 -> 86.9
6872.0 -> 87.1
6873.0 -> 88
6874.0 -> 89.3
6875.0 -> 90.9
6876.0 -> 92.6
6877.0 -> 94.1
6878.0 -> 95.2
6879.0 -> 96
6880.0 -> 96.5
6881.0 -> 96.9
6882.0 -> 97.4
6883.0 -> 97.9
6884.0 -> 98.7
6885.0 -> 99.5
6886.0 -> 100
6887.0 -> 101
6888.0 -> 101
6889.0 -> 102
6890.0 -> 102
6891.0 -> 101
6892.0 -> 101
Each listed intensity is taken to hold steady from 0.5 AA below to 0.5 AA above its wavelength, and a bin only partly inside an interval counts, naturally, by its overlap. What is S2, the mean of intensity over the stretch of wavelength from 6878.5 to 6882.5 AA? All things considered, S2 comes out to 96.7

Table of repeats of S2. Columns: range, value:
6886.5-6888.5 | 101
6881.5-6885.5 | 98.4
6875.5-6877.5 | 93.3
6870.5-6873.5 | 87.3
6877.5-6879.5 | 95.6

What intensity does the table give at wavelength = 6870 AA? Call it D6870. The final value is 87.3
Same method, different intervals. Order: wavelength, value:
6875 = 90.9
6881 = 96.9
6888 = 101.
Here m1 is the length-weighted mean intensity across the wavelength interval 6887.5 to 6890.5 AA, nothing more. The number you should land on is 102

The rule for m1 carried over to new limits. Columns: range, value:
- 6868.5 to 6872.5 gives 87.3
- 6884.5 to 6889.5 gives 101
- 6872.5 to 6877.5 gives 91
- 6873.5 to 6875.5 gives 90.1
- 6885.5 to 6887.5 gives 100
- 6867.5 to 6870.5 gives 88.2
